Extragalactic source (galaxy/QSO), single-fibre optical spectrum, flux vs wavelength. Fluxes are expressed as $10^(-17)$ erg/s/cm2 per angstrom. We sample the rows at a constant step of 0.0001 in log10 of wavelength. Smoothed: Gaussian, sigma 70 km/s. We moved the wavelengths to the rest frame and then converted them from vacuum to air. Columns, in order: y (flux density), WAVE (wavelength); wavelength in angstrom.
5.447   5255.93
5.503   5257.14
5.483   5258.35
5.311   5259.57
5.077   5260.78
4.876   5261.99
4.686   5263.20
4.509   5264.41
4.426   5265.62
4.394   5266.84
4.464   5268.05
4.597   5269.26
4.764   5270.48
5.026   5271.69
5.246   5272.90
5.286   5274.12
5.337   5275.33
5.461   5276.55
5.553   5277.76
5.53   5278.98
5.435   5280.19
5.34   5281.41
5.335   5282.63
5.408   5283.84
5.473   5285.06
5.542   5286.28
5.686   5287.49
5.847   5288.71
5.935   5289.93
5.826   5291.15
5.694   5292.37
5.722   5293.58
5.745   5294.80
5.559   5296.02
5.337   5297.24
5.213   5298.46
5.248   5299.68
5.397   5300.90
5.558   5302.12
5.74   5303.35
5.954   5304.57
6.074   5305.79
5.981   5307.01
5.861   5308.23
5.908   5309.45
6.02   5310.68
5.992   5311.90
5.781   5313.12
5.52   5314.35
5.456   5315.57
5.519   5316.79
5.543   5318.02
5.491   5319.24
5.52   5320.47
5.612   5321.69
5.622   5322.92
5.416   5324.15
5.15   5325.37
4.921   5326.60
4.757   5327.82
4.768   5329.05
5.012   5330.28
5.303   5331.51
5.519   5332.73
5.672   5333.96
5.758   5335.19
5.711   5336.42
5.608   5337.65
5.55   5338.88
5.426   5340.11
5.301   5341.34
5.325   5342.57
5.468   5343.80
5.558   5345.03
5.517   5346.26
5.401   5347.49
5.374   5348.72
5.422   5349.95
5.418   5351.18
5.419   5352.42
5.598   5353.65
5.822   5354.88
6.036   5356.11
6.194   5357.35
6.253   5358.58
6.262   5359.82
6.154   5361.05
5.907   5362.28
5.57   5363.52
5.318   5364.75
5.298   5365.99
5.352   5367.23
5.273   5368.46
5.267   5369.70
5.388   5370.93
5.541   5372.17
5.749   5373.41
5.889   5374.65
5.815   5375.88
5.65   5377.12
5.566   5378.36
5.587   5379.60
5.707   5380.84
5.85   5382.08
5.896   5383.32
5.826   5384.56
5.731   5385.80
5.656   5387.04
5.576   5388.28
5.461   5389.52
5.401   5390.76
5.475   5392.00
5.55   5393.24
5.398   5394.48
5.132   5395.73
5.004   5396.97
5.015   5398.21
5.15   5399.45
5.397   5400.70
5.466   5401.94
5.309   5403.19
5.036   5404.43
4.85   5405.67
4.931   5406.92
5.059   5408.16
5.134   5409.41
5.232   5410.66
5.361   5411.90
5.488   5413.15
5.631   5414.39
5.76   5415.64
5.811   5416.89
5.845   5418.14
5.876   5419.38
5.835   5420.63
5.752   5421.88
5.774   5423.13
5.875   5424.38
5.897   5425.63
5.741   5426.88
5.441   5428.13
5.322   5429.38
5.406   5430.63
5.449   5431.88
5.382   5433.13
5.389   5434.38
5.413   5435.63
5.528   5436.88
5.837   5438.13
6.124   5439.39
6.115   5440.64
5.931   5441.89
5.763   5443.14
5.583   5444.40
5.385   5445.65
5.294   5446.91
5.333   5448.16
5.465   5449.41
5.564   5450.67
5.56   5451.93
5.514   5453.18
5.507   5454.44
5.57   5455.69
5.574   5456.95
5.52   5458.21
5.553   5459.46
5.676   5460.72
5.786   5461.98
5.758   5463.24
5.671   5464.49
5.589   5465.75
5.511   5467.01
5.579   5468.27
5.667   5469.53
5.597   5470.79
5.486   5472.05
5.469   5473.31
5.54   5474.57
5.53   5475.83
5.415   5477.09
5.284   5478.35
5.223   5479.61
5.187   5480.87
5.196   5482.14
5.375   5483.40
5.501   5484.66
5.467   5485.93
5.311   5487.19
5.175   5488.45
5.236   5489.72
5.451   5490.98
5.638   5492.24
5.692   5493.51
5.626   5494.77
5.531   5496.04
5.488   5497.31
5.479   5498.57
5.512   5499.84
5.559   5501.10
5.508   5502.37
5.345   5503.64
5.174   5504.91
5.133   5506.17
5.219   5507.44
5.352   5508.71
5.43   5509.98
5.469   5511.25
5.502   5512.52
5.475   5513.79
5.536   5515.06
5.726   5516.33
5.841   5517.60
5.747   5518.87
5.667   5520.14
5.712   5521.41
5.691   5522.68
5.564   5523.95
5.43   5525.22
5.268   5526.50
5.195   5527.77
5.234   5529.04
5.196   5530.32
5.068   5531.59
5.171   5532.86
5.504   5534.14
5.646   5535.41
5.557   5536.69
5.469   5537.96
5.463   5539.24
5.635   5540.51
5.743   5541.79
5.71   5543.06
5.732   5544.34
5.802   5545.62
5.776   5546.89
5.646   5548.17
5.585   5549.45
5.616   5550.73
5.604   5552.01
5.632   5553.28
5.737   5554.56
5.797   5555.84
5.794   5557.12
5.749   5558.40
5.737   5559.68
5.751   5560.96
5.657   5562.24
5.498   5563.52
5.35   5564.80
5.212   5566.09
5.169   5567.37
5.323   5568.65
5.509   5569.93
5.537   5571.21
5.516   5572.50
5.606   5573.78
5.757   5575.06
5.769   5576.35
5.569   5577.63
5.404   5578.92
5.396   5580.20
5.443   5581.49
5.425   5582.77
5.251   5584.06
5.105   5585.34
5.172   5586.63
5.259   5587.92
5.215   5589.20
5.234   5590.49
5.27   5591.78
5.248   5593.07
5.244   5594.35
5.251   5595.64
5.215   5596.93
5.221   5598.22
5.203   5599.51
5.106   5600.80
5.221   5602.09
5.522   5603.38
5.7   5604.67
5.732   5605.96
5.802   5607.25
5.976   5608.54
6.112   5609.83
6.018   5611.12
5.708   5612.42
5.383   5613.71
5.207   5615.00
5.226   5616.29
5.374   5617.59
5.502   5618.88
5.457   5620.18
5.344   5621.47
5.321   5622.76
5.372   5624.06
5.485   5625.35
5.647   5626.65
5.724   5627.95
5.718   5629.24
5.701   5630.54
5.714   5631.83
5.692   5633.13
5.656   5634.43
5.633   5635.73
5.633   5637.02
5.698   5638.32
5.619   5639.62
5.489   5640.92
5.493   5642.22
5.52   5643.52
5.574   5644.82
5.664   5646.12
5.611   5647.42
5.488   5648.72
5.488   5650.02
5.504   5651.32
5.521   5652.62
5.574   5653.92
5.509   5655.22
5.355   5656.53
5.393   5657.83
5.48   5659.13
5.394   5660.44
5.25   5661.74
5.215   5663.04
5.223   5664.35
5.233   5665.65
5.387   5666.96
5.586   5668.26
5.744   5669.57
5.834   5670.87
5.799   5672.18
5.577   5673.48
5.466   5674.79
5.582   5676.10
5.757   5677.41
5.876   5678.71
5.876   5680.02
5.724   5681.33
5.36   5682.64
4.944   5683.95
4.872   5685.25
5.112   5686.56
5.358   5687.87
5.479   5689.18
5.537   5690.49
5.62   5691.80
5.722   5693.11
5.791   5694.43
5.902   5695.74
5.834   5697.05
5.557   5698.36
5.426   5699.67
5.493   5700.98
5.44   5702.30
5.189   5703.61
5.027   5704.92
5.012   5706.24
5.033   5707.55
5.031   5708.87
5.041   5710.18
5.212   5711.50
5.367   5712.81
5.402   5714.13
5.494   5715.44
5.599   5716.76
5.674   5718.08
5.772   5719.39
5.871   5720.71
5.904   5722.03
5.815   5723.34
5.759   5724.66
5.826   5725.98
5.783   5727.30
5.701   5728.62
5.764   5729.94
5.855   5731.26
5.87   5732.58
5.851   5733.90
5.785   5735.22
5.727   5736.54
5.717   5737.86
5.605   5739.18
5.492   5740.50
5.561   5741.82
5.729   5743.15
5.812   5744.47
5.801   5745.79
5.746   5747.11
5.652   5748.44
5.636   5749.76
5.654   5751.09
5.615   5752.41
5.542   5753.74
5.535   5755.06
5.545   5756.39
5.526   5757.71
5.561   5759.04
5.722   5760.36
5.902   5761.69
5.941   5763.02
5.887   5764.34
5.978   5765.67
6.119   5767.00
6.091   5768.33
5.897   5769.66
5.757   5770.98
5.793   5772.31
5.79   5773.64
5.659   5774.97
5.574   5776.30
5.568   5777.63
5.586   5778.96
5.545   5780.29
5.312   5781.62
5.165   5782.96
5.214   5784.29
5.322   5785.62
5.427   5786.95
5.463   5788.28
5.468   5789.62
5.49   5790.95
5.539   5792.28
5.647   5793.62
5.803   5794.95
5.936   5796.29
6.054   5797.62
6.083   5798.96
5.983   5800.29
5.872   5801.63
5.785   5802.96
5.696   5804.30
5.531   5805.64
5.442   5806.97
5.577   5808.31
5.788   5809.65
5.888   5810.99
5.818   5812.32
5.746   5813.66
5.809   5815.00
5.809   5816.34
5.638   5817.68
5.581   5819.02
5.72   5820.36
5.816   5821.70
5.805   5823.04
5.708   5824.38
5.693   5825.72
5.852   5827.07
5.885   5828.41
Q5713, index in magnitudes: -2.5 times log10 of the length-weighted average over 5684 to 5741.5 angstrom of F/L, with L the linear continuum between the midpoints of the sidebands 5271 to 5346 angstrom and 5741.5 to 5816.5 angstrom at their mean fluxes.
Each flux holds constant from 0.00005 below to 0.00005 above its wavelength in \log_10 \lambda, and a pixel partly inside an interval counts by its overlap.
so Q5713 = 0.02 mag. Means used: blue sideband 5.52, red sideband 5.69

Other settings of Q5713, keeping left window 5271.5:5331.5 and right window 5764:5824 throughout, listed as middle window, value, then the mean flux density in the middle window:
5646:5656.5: 0.023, 5.53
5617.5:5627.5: 0.037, 5.45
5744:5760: 0.009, 5.64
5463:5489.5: 0.027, 5.45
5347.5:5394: -0.021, 5.65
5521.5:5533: 0.052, 5.34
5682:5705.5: 0.046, 5.43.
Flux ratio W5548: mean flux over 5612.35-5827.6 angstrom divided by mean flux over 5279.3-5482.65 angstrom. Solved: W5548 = 1.01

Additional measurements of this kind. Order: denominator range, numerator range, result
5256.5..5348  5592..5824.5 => 1.03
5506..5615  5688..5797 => 1.02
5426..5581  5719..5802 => 1.03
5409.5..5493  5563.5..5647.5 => 0.99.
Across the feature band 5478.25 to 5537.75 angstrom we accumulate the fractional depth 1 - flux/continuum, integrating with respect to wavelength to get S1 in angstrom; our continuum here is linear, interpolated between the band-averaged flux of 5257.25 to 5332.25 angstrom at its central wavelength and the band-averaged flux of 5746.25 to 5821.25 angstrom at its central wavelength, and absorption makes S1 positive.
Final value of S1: 0.9 angstrom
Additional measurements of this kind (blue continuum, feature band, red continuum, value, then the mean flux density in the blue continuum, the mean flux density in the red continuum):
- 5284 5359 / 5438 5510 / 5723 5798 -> 1.3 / 5.57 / 5.68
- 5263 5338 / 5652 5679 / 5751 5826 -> 0.6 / 5.42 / 5.69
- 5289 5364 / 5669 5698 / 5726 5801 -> 0.5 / 5.6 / 5.69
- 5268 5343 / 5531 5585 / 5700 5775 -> 0.2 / 5.48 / 5.64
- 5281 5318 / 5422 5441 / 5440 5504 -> -0.3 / 5.66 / 5.52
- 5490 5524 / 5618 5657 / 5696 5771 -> 0.2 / 5.52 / 5.64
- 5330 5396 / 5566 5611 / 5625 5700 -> 1.0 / 5.6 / 5.55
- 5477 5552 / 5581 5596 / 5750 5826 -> 0.7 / 5.47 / 5.69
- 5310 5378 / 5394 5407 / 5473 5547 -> 0.8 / 5.55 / 5.47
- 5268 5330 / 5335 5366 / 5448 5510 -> -1.0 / 5.48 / 5.47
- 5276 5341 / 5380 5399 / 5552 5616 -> 0.1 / 5.55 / 5.48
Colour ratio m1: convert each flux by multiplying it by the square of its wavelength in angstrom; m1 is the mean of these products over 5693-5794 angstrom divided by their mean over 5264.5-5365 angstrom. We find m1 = 1.2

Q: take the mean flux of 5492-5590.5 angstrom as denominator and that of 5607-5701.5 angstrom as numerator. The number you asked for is 1.01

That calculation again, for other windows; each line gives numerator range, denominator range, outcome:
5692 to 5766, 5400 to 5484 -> 1.02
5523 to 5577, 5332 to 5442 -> 1.00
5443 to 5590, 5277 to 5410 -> 0.99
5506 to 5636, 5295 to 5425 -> 0.99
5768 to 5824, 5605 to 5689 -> 1.03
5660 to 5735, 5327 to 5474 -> 1.00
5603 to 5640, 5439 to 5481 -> 1.01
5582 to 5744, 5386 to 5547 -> 1.00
